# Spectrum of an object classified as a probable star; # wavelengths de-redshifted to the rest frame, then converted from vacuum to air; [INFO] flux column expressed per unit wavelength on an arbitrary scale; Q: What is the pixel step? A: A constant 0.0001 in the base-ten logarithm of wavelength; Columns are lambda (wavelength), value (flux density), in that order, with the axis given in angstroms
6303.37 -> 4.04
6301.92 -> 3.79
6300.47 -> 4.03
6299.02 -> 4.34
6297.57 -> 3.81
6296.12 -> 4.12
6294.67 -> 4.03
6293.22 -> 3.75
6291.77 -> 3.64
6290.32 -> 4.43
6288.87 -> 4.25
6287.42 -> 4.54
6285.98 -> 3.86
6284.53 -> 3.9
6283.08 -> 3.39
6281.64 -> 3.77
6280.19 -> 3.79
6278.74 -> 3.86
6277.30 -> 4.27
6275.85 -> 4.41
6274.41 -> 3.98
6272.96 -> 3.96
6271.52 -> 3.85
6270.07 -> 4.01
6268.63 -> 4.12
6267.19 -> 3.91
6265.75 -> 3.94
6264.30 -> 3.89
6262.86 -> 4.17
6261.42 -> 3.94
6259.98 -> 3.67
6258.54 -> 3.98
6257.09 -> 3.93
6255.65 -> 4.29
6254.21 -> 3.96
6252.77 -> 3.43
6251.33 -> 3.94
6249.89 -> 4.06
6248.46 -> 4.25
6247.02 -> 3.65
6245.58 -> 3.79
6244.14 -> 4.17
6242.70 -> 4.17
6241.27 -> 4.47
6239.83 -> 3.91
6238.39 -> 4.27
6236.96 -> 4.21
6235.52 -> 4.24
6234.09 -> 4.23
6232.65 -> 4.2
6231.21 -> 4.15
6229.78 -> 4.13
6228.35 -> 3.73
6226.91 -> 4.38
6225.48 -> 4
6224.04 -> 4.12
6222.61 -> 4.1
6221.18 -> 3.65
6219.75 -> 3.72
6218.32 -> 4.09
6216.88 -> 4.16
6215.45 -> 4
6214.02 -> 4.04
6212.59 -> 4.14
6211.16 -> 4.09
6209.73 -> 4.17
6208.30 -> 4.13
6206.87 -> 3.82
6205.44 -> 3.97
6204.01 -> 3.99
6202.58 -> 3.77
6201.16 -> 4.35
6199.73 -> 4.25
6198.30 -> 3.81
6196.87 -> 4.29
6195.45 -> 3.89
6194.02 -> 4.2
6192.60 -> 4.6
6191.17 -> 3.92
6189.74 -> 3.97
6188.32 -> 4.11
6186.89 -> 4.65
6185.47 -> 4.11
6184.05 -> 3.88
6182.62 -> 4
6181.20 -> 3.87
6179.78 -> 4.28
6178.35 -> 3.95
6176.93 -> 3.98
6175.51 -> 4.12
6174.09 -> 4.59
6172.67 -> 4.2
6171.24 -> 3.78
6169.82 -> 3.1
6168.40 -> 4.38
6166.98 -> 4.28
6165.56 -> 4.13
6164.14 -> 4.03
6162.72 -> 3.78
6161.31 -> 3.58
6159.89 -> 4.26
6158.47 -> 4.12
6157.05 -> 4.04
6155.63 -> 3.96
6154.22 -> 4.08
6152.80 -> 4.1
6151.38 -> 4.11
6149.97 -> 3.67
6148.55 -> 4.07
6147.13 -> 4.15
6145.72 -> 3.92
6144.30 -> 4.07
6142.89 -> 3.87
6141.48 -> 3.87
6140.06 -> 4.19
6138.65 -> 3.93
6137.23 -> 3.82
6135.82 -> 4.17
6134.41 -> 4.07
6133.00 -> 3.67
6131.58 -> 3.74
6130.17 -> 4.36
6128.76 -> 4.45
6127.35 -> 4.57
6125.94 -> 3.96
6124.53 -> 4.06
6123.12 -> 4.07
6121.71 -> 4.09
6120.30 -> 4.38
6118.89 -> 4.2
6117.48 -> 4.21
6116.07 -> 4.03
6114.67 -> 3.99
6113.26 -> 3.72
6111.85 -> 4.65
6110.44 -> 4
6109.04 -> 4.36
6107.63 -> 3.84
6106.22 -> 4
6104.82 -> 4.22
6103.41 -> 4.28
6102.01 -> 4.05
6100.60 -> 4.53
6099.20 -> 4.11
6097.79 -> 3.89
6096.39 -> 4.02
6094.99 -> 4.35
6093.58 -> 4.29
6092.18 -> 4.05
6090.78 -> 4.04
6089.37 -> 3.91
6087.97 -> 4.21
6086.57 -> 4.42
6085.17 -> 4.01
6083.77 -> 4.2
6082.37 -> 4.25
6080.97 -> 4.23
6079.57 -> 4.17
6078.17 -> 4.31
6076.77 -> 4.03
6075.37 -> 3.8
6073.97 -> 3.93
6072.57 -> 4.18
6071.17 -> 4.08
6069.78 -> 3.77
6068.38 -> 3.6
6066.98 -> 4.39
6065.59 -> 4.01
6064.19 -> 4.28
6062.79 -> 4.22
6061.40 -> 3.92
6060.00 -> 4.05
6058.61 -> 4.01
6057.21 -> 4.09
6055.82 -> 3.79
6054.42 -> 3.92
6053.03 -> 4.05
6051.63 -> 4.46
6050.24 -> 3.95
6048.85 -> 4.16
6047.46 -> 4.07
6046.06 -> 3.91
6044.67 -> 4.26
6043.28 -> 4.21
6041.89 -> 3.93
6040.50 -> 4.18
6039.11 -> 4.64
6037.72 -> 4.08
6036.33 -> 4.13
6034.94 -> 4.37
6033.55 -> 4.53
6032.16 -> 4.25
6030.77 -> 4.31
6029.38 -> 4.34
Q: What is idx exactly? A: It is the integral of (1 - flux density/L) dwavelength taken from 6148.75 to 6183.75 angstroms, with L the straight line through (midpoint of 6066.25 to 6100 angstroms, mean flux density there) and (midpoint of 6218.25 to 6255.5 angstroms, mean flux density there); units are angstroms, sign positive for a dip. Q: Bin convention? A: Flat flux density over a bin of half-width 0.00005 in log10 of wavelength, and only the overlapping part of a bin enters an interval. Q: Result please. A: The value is 0.4 angstroms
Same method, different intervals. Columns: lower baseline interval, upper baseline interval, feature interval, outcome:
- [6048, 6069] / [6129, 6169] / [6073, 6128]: -1.32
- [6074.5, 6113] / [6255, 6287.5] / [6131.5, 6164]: 0.96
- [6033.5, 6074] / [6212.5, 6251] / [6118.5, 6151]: 0.25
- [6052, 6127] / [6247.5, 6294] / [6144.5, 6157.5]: 0.14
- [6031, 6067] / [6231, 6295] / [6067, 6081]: 0.38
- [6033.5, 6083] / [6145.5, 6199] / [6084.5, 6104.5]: -0.33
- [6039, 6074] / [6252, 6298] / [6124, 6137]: -0.23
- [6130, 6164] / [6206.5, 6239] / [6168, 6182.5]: 0.00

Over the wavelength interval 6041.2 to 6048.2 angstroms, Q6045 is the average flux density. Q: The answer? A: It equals 4.08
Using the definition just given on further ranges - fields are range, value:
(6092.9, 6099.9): 4.13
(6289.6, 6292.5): 4.03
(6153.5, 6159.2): 4.05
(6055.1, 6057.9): 3.94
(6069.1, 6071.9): 3.94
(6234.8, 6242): 4.22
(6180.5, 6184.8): 3.92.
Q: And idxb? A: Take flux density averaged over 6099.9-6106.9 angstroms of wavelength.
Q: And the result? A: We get 4.22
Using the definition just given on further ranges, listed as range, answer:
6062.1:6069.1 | 4.1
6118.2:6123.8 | 4.18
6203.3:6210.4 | 4.01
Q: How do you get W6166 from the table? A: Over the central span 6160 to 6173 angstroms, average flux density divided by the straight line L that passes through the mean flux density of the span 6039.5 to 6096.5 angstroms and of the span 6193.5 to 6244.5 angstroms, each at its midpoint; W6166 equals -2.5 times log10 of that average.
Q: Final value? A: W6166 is 0.044 mag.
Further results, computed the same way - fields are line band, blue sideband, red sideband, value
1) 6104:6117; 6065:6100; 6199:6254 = 0.00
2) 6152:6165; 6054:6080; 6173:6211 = 0.02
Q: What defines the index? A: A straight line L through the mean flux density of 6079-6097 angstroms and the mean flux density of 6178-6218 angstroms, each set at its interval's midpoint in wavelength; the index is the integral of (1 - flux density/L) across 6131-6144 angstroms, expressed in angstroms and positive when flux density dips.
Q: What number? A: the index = 0.62 angstroms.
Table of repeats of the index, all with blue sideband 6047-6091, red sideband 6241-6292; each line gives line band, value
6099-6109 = -0.25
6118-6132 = -0.50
